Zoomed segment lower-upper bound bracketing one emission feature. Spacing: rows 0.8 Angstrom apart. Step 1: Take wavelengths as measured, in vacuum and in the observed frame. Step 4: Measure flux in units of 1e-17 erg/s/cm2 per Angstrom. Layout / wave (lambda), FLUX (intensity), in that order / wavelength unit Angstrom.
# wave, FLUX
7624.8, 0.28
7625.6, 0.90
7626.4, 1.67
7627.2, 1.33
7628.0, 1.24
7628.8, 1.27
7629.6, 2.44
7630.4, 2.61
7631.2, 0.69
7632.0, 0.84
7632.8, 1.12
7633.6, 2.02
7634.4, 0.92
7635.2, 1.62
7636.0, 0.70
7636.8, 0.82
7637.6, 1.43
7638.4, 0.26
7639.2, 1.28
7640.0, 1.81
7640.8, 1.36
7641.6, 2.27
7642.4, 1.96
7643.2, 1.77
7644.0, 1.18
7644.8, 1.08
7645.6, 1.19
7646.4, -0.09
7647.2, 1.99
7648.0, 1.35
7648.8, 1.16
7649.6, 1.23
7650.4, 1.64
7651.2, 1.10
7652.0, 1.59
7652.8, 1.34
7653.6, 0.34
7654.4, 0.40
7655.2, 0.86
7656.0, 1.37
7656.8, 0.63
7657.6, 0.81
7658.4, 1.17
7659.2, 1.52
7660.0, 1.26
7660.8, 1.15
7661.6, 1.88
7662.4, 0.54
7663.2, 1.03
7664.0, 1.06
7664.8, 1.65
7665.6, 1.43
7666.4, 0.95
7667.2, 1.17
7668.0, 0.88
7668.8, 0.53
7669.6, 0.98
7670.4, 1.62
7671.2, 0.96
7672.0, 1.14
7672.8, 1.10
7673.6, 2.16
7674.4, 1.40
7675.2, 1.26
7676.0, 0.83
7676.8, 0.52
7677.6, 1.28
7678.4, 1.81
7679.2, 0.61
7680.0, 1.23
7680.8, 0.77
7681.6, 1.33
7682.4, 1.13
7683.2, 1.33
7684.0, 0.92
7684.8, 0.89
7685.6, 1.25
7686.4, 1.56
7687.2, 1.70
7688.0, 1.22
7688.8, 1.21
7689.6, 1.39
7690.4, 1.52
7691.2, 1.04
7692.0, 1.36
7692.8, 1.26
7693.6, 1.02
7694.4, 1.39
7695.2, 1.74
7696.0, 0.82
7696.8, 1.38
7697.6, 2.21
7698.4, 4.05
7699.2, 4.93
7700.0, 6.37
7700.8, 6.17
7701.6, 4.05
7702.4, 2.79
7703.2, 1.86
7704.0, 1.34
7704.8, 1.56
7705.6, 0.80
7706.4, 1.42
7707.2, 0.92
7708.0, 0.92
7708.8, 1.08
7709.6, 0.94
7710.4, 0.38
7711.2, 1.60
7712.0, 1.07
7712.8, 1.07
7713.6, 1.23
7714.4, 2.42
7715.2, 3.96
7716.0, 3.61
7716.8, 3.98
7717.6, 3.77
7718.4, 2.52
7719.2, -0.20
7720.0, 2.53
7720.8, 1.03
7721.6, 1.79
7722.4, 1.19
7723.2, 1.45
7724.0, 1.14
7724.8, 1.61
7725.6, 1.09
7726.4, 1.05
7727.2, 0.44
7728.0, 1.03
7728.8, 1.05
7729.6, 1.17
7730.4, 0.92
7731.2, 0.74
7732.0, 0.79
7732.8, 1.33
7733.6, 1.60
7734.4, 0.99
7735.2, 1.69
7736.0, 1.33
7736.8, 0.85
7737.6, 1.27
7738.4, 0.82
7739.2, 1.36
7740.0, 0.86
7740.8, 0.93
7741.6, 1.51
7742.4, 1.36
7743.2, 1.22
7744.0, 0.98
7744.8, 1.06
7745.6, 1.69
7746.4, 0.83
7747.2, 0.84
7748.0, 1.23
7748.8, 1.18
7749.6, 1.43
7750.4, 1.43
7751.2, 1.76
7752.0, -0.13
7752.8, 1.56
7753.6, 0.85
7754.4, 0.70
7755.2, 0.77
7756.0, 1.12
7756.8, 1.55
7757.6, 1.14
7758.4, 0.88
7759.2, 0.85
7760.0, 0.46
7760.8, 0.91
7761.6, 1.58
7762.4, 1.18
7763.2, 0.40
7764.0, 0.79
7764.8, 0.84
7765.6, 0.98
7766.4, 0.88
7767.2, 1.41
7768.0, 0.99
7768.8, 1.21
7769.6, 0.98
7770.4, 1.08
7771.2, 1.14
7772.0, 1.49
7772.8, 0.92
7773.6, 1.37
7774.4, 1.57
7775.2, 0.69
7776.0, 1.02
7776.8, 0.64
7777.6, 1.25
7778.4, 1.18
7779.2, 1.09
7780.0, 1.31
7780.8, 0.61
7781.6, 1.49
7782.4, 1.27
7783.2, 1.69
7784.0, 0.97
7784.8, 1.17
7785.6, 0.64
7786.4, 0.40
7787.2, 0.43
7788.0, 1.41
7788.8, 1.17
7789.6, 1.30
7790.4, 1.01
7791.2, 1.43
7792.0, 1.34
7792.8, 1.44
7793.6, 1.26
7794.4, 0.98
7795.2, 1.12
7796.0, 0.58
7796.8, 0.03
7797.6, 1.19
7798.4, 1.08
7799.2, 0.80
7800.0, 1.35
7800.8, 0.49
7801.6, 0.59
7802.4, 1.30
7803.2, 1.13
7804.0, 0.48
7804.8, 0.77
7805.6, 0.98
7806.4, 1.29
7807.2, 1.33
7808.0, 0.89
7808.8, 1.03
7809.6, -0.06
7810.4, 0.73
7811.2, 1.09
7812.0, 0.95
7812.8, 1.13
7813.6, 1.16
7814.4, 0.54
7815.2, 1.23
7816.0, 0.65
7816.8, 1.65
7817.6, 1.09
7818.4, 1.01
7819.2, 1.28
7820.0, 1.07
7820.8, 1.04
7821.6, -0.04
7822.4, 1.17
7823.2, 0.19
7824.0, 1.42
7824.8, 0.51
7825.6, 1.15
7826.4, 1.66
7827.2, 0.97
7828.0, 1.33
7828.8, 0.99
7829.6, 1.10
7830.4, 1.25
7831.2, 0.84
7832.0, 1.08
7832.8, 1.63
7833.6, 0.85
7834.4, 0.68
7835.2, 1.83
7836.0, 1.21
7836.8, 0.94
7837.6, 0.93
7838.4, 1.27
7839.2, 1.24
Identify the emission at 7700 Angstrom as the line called [S II]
